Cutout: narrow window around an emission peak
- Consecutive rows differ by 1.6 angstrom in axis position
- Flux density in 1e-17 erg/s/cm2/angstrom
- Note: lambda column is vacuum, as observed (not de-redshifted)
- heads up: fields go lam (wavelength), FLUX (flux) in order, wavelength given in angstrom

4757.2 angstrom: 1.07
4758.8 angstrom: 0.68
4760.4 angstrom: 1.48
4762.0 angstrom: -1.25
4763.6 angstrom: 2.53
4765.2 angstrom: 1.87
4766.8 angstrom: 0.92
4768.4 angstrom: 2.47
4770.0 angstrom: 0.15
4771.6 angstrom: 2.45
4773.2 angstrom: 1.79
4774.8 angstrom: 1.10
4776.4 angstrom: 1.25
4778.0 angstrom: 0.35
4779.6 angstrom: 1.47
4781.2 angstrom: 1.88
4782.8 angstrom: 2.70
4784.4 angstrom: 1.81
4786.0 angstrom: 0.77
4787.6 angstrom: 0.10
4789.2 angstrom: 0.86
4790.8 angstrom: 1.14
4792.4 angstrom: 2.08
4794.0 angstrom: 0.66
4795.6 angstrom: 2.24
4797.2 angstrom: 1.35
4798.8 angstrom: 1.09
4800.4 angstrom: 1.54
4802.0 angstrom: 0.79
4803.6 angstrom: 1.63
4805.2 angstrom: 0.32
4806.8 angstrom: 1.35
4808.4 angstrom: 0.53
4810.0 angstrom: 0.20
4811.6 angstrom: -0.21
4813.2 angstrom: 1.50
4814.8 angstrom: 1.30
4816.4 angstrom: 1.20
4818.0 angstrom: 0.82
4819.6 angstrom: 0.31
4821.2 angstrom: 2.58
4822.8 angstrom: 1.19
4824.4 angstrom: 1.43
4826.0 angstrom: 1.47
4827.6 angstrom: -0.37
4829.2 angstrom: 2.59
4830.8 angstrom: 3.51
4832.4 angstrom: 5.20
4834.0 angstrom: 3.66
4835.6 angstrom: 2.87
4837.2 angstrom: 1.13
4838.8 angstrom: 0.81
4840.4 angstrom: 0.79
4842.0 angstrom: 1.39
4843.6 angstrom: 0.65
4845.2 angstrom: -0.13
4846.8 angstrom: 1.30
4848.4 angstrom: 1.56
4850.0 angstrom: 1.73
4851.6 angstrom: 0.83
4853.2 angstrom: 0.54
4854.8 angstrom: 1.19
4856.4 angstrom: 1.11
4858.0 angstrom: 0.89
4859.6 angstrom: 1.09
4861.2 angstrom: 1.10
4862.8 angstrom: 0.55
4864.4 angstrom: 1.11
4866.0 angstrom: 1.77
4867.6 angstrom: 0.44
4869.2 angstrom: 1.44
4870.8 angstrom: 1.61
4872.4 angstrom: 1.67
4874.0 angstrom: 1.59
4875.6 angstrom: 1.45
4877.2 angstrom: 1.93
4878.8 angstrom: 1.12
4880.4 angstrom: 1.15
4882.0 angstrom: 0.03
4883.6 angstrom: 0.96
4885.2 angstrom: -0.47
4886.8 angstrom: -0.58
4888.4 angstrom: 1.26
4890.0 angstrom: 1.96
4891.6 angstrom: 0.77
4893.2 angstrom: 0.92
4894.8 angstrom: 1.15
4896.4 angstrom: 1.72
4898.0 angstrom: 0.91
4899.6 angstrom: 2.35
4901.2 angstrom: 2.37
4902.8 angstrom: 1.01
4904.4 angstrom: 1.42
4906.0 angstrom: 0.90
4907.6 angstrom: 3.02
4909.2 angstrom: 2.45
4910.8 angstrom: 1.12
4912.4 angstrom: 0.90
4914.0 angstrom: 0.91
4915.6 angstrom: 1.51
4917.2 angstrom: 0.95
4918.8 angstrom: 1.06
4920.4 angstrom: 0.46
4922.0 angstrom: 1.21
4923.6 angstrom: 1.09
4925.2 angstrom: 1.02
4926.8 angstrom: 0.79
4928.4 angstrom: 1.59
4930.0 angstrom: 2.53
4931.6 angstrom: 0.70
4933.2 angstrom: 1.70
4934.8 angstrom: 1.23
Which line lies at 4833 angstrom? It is [O II] 3727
